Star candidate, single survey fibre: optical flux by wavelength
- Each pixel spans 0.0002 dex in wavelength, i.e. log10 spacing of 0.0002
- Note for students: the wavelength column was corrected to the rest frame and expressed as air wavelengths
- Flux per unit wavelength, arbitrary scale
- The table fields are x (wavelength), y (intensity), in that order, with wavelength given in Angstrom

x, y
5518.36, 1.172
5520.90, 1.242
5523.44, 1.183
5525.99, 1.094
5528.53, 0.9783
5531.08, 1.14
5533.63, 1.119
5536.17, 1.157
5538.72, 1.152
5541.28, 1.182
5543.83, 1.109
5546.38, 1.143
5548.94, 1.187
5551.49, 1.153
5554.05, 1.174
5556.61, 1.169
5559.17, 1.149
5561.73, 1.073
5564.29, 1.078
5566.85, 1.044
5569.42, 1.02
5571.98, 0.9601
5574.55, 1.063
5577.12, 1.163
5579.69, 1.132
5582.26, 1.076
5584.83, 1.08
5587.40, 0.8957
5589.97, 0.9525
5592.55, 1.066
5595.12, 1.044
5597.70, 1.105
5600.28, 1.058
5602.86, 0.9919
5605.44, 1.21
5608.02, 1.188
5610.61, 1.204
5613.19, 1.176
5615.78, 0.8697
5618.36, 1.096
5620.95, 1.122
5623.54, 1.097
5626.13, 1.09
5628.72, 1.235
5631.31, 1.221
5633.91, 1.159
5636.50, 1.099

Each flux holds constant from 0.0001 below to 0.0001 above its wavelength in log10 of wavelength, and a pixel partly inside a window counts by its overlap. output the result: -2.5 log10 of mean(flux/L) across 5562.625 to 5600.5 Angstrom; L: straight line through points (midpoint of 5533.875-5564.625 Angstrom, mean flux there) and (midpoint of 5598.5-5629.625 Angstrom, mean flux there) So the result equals 0.08 mag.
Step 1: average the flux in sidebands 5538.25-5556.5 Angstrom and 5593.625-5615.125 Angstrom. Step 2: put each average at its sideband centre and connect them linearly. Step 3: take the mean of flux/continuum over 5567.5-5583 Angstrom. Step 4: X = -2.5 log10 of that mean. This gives 0.07 mag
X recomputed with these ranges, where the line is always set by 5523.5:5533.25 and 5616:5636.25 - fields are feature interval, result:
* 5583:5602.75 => 0.088 mag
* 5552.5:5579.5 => 0.013 mag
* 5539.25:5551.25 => -0.057 mag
